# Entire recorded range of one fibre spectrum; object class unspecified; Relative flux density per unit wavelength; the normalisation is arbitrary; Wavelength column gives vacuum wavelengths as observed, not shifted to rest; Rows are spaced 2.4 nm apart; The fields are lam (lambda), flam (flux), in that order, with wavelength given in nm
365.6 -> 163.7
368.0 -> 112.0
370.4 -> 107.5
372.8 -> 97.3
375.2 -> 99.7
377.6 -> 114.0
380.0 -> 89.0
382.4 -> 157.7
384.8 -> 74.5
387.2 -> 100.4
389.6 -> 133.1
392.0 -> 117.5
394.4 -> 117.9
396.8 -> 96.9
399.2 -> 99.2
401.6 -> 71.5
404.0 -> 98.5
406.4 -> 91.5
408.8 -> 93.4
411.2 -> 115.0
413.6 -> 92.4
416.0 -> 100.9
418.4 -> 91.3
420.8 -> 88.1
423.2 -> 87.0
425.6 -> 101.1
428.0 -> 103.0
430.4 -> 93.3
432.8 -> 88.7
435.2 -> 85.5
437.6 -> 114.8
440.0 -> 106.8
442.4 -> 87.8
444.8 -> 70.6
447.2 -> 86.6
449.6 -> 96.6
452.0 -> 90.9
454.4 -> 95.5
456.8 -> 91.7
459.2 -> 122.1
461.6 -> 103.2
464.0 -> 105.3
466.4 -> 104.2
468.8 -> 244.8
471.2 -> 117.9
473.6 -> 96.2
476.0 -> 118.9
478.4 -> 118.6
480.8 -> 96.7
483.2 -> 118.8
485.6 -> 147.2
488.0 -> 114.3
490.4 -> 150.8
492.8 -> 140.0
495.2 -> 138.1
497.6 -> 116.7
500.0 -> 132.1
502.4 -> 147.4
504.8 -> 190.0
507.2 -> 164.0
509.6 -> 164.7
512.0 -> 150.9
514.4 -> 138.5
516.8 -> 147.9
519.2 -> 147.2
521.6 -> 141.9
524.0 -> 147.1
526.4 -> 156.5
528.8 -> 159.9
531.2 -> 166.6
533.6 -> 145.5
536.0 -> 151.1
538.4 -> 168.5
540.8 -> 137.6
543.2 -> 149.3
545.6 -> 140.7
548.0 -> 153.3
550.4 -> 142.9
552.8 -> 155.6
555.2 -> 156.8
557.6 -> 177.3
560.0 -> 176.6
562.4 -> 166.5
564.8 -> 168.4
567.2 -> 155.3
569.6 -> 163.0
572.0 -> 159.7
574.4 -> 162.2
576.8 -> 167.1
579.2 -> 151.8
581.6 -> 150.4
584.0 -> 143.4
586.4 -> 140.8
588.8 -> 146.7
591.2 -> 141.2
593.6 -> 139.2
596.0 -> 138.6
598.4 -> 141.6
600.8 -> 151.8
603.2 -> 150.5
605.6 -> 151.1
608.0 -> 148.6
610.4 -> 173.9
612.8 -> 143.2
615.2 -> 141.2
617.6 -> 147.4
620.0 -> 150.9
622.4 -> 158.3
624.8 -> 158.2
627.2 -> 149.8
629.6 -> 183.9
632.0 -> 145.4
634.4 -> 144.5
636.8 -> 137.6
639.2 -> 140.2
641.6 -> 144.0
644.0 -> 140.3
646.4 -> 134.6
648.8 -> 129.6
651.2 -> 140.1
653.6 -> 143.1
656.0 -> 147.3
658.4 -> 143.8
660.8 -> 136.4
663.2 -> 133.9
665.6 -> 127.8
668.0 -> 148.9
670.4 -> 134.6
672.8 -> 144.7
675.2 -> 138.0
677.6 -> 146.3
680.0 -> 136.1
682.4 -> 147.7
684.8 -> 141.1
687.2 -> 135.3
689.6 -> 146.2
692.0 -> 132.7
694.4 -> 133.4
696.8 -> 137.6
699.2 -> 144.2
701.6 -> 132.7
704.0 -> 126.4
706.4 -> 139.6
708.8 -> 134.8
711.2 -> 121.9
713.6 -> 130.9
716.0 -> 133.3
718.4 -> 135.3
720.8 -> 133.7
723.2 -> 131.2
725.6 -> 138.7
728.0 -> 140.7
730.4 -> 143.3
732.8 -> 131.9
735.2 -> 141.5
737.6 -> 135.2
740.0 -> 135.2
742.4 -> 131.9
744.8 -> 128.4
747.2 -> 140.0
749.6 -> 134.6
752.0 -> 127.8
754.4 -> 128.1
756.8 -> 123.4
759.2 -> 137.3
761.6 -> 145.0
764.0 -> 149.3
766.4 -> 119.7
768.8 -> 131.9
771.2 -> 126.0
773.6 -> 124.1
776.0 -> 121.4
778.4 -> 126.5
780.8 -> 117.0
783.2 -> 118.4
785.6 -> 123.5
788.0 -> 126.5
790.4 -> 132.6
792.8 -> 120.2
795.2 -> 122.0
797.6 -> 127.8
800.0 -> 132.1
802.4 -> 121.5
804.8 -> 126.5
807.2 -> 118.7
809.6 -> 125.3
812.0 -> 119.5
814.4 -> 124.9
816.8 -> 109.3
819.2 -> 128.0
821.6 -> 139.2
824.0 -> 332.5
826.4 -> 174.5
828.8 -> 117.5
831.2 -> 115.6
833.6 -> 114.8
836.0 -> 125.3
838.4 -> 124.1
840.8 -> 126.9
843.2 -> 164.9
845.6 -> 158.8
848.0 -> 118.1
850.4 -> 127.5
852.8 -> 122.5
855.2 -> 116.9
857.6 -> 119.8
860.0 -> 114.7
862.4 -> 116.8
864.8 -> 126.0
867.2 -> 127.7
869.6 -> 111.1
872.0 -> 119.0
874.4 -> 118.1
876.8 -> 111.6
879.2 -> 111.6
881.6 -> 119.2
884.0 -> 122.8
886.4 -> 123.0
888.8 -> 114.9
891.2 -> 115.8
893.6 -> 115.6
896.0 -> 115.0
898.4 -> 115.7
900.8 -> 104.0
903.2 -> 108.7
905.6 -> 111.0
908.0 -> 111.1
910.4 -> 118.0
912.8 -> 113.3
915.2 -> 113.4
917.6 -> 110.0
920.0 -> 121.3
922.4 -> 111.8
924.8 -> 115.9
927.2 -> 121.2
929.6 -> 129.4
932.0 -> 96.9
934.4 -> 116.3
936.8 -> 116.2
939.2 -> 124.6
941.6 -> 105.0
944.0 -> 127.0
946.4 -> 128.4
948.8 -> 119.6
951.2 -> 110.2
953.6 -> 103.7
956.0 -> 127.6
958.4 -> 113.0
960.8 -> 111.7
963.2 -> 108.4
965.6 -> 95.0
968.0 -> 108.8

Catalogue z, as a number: 0.256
